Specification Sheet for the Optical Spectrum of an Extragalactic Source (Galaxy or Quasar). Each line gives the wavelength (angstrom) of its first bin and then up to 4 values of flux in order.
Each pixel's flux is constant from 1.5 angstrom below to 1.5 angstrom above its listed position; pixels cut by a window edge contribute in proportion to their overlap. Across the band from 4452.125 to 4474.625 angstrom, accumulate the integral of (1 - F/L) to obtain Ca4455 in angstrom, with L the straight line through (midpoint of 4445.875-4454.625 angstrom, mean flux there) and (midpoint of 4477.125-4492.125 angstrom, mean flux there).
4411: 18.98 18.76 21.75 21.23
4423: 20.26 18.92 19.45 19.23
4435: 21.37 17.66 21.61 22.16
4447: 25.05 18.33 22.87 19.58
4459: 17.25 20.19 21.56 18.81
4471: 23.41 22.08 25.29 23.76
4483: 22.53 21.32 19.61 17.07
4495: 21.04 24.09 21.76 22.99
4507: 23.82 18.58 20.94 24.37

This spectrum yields 1.2 angstrom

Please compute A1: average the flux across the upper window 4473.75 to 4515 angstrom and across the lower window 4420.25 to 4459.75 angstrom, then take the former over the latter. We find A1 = 1.1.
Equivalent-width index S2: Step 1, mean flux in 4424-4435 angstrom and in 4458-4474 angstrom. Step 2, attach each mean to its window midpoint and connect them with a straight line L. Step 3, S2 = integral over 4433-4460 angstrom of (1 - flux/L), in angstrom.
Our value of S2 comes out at -0.95 angstrom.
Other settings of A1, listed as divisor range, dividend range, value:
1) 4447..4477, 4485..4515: 1.01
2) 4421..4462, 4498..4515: 1.08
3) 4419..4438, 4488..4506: 1.07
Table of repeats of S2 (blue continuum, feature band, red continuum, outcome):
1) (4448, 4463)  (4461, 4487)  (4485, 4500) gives -2.48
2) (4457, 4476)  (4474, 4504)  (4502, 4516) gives -0.85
